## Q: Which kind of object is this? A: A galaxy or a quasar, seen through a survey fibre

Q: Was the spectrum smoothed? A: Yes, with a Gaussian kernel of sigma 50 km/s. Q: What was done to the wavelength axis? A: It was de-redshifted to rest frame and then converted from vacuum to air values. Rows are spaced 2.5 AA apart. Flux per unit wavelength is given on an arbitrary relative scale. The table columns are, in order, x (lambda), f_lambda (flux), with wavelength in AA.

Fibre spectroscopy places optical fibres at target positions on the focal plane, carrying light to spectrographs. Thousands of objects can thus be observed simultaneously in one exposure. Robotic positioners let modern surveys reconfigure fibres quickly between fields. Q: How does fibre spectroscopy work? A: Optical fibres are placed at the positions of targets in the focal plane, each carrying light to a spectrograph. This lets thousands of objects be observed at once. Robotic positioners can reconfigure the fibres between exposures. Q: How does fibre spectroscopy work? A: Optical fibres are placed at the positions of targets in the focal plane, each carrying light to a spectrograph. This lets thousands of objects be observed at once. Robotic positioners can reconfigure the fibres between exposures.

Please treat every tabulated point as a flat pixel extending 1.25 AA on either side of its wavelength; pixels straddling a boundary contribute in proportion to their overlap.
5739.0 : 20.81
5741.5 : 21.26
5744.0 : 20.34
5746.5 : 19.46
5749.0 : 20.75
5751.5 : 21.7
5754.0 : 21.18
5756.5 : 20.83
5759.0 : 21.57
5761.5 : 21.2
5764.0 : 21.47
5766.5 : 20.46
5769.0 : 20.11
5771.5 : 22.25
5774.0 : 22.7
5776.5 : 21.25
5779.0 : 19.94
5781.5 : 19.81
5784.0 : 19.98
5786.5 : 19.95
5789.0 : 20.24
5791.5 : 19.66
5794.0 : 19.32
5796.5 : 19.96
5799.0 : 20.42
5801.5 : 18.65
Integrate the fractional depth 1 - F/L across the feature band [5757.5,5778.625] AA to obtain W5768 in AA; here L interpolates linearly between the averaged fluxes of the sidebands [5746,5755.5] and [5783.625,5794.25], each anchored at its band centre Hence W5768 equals -0.9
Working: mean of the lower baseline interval 20.9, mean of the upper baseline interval 19.9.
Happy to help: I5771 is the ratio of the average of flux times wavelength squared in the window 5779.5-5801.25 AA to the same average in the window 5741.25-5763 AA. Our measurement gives 1.0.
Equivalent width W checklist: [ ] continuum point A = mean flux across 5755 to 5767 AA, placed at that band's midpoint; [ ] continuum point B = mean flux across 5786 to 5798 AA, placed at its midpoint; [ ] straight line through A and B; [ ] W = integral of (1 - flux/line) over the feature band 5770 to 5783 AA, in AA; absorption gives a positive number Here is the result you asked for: -0.4 AA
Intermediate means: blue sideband 21.1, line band 21.1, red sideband 19.8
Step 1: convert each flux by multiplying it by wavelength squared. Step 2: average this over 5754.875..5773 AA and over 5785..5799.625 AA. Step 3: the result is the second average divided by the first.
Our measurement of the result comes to 0.95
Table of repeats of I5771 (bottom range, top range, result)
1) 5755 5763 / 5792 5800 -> 0.95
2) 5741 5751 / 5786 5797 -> 0.98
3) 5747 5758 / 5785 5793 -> 0.96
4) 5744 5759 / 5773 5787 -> 1.00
